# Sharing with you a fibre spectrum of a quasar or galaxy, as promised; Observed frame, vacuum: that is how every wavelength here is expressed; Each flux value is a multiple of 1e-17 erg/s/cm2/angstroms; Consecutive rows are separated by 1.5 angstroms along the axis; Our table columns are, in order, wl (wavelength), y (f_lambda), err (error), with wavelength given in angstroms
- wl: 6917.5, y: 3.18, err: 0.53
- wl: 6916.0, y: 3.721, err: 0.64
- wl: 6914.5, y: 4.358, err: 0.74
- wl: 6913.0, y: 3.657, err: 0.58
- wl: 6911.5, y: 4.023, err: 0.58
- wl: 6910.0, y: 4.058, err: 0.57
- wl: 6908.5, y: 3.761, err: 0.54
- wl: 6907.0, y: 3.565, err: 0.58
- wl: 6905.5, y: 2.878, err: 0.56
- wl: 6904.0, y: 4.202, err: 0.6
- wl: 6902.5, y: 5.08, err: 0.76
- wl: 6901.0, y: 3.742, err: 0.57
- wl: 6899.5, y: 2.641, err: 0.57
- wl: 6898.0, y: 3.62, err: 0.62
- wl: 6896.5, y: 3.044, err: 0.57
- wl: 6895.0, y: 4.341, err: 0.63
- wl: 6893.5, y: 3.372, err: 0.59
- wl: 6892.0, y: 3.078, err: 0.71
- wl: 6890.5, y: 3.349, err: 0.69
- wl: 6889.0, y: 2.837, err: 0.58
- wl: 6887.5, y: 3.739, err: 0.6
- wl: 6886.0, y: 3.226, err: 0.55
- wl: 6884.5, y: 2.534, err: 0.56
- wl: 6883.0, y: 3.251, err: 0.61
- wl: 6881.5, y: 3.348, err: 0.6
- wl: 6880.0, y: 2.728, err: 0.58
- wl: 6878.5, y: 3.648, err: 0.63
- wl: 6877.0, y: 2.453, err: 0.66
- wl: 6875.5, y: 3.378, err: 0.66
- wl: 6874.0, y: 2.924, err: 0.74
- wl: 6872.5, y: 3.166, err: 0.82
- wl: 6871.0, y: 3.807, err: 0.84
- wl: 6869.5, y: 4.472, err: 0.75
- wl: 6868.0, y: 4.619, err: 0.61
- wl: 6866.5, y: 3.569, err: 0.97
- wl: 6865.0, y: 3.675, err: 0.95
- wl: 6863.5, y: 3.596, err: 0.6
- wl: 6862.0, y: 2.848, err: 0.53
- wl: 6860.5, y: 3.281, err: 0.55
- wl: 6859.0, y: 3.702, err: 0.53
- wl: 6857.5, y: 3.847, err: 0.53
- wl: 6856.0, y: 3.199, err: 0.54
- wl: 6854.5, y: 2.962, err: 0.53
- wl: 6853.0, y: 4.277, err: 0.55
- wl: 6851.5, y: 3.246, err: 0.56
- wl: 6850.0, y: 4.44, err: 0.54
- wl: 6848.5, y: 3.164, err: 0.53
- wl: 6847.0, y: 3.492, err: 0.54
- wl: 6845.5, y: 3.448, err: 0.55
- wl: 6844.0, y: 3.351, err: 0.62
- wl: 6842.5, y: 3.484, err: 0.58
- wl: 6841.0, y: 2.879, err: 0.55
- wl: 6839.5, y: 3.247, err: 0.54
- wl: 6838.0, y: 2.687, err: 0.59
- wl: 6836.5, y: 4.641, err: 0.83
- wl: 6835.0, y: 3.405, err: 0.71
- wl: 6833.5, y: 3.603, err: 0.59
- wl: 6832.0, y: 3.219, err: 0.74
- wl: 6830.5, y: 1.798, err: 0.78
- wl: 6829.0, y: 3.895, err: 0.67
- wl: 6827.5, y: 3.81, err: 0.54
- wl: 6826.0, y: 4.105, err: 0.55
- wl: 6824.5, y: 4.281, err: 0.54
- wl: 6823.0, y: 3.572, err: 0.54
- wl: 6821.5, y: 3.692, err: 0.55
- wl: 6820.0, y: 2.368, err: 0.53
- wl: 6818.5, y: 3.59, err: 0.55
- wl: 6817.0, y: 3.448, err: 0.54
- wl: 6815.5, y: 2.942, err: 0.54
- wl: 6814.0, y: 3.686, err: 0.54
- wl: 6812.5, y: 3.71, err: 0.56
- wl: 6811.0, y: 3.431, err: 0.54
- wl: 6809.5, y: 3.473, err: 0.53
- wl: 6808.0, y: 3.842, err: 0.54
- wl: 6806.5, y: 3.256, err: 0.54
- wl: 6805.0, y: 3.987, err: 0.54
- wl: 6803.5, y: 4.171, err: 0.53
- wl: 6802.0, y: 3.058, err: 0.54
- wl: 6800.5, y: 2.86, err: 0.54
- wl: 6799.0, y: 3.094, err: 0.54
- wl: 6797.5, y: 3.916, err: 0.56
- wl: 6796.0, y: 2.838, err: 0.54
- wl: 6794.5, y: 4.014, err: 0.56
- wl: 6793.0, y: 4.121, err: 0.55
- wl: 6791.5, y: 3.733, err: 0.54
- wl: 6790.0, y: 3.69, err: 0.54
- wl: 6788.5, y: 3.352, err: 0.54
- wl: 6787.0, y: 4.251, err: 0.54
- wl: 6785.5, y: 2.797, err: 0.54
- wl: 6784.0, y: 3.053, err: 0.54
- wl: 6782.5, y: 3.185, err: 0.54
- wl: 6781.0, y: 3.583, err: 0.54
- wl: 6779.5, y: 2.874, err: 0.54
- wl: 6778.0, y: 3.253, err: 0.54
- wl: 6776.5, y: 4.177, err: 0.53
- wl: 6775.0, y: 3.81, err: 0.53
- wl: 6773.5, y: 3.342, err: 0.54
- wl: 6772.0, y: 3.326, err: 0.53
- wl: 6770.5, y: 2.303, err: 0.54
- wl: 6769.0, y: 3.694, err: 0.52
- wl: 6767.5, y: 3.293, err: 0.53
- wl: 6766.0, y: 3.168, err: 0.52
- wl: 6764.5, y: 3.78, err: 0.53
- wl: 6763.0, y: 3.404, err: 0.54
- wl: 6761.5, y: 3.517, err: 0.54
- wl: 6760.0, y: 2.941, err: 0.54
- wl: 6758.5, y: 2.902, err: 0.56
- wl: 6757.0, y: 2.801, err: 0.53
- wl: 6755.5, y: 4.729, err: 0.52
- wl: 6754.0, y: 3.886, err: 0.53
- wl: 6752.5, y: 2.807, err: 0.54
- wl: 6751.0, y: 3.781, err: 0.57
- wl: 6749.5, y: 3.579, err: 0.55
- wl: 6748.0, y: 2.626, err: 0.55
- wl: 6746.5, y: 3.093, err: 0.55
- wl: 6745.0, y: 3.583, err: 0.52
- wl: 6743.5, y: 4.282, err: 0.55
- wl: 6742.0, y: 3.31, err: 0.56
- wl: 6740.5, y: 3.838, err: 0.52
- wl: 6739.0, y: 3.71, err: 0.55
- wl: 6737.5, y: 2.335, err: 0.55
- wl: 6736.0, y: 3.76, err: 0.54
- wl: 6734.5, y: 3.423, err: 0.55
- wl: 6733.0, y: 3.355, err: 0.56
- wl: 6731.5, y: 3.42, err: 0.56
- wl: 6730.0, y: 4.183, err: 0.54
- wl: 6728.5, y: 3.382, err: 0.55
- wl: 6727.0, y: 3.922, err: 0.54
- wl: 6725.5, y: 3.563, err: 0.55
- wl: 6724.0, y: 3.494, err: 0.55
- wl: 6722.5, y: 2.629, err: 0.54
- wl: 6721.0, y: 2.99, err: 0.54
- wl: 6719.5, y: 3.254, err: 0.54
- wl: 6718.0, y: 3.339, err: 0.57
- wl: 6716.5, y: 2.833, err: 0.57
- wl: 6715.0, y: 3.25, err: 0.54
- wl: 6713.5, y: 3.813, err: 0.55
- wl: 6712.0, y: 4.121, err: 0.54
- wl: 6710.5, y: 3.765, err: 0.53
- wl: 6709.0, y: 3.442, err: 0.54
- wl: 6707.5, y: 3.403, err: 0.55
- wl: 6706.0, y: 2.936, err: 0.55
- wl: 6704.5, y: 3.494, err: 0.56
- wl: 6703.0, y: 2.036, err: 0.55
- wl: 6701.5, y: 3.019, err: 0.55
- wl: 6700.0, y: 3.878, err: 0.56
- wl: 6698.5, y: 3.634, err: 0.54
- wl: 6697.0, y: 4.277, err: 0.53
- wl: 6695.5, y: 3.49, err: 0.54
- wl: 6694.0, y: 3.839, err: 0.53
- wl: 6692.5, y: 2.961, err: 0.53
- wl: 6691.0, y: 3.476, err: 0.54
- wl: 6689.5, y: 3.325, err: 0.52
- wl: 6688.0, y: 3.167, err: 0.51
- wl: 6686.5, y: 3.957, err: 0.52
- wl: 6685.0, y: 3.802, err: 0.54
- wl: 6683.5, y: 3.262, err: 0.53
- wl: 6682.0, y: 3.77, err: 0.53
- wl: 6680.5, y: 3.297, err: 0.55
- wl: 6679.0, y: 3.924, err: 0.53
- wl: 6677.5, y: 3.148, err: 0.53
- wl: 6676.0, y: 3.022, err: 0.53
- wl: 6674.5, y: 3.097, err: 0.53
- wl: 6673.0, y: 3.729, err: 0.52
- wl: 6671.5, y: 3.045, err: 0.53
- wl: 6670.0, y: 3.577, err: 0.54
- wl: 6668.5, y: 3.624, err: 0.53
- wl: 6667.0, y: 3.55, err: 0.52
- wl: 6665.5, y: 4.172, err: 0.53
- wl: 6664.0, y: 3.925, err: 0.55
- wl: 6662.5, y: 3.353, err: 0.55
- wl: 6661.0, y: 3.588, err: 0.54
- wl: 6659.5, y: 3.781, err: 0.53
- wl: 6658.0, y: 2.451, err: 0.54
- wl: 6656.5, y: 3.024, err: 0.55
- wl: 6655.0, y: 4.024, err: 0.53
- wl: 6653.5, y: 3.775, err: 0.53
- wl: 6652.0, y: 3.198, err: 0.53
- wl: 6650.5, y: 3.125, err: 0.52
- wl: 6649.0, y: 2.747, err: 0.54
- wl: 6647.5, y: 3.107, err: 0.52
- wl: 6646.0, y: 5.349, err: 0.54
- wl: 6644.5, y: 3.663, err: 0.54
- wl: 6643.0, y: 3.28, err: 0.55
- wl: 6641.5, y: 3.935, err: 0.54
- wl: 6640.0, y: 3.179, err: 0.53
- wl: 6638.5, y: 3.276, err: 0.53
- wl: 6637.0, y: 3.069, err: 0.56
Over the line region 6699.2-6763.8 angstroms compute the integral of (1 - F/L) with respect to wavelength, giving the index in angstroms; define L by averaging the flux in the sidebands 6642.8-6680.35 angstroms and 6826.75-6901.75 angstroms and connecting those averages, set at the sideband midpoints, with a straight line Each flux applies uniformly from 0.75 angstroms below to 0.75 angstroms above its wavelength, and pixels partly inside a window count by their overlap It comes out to 1.3 angstroms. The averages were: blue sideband 3.49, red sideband 3.4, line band 3.39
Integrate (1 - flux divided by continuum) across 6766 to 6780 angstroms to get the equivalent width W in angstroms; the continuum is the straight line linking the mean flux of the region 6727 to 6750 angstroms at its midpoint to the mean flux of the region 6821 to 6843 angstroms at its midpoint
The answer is 0.6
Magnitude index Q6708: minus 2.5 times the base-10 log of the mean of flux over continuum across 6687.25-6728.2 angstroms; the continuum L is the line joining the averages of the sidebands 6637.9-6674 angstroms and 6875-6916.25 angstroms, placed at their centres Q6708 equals 0.040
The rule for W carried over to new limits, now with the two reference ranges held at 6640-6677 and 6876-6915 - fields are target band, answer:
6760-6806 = 0.5 angstroms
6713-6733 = 0.6 angstroms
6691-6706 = 0.5 angstroms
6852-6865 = 0.0 angstroms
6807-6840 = 0.1 angstroms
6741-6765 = 0.3 angstroms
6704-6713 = -0.1 angstroms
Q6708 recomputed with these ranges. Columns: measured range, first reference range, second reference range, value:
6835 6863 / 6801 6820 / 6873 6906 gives -0.01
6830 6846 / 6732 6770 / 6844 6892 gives 0.05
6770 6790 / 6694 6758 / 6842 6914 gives 0.03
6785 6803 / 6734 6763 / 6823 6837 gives 0.01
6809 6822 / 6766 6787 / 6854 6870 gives 0.03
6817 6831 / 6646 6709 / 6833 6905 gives -0.01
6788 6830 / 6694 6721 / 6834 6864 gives -0.04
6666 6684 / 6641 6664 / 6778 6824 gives 0.02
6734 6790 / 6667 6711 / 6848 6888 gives 0.01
